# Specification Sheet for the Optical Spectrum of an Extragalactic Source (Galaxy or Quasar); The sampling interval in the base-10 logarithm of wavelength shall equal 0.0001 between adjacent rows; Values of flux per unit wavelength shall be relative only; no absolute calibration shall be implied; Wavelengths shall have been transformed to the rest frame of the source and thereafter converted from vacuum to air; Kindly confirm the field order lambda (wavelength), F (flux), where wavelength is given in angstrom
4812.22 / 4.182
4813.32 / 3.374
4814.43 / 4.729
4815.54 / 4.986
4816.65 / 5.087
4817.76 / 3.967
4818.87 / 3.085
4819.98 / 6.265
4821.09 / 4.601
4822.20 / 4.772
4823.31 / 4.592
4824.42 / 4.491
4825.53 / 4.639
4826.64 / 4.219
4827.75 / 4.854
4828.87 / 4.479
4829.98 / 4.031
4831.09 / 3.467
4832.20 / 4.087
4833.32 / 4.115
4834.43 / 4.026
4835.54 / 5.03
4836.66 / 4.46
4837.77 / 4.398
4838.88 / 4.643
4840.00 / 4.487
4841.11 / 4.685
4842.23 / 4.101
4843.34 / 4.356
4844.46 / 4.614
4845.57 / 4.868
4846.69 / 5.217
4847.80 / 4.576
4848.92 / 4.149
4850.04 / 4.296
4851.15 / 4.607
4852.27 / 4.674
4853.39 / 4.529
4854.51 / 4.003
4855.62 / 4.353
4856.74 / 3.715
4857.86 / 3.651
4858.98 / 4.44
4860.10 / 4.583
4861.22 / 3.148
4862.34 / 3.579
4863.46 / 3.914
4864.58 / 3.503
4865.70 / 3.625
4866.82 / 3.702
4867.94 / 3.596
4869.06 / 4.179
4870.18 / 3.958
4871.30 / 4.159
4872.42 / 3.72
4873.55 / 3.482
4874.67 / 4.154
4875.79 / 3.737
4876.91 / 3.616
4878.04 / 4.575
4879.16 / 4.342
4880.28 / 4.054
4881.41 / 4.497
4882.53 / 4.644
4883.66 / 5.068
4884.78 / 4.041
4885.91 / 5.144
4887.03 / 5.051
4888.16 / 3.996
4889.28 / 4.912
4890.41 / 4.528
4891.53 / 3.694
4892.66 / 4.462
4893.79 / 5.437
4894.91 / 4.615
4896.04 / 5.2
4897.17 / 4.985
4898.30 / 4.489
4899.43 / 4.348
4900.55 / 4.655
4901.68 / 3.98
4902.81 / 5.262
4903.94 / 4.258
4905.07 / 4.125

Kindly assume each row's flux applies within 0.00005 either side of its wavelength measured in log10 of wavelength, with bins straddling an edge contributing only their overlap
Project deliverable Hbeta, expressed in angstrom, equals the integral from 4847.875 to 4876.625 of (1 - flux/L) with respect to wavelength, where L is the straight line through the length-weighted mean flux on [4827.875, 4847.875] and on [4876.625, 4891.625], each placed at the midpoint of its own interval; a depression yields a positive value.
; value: 3.0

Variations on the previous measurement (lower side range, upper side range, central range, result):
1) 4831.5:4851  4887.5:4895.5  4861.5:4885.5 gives 2.7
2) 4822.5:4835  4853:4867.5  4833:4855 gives -2.2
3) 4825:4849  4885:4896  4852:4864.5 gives 1.4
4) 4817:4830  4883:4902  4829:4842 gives 0.7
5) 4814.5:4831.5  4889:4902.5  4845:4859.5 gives 0.5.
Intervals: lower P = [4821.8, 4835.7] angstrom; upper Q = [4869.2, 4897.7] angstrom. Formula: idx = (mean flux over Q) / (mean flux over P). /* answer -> 1.01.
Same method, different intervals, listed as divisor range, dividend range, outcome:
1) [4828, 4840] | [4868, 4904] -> 1.03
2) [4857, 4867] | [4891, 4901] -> 1.23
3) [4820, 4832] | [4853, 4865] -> 0.88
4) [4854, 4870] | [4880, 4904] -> 1.20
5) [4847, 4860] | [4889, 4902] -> 1.07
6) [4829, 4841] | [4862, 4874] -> 0.88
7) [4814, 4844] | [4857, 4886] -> 0.90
